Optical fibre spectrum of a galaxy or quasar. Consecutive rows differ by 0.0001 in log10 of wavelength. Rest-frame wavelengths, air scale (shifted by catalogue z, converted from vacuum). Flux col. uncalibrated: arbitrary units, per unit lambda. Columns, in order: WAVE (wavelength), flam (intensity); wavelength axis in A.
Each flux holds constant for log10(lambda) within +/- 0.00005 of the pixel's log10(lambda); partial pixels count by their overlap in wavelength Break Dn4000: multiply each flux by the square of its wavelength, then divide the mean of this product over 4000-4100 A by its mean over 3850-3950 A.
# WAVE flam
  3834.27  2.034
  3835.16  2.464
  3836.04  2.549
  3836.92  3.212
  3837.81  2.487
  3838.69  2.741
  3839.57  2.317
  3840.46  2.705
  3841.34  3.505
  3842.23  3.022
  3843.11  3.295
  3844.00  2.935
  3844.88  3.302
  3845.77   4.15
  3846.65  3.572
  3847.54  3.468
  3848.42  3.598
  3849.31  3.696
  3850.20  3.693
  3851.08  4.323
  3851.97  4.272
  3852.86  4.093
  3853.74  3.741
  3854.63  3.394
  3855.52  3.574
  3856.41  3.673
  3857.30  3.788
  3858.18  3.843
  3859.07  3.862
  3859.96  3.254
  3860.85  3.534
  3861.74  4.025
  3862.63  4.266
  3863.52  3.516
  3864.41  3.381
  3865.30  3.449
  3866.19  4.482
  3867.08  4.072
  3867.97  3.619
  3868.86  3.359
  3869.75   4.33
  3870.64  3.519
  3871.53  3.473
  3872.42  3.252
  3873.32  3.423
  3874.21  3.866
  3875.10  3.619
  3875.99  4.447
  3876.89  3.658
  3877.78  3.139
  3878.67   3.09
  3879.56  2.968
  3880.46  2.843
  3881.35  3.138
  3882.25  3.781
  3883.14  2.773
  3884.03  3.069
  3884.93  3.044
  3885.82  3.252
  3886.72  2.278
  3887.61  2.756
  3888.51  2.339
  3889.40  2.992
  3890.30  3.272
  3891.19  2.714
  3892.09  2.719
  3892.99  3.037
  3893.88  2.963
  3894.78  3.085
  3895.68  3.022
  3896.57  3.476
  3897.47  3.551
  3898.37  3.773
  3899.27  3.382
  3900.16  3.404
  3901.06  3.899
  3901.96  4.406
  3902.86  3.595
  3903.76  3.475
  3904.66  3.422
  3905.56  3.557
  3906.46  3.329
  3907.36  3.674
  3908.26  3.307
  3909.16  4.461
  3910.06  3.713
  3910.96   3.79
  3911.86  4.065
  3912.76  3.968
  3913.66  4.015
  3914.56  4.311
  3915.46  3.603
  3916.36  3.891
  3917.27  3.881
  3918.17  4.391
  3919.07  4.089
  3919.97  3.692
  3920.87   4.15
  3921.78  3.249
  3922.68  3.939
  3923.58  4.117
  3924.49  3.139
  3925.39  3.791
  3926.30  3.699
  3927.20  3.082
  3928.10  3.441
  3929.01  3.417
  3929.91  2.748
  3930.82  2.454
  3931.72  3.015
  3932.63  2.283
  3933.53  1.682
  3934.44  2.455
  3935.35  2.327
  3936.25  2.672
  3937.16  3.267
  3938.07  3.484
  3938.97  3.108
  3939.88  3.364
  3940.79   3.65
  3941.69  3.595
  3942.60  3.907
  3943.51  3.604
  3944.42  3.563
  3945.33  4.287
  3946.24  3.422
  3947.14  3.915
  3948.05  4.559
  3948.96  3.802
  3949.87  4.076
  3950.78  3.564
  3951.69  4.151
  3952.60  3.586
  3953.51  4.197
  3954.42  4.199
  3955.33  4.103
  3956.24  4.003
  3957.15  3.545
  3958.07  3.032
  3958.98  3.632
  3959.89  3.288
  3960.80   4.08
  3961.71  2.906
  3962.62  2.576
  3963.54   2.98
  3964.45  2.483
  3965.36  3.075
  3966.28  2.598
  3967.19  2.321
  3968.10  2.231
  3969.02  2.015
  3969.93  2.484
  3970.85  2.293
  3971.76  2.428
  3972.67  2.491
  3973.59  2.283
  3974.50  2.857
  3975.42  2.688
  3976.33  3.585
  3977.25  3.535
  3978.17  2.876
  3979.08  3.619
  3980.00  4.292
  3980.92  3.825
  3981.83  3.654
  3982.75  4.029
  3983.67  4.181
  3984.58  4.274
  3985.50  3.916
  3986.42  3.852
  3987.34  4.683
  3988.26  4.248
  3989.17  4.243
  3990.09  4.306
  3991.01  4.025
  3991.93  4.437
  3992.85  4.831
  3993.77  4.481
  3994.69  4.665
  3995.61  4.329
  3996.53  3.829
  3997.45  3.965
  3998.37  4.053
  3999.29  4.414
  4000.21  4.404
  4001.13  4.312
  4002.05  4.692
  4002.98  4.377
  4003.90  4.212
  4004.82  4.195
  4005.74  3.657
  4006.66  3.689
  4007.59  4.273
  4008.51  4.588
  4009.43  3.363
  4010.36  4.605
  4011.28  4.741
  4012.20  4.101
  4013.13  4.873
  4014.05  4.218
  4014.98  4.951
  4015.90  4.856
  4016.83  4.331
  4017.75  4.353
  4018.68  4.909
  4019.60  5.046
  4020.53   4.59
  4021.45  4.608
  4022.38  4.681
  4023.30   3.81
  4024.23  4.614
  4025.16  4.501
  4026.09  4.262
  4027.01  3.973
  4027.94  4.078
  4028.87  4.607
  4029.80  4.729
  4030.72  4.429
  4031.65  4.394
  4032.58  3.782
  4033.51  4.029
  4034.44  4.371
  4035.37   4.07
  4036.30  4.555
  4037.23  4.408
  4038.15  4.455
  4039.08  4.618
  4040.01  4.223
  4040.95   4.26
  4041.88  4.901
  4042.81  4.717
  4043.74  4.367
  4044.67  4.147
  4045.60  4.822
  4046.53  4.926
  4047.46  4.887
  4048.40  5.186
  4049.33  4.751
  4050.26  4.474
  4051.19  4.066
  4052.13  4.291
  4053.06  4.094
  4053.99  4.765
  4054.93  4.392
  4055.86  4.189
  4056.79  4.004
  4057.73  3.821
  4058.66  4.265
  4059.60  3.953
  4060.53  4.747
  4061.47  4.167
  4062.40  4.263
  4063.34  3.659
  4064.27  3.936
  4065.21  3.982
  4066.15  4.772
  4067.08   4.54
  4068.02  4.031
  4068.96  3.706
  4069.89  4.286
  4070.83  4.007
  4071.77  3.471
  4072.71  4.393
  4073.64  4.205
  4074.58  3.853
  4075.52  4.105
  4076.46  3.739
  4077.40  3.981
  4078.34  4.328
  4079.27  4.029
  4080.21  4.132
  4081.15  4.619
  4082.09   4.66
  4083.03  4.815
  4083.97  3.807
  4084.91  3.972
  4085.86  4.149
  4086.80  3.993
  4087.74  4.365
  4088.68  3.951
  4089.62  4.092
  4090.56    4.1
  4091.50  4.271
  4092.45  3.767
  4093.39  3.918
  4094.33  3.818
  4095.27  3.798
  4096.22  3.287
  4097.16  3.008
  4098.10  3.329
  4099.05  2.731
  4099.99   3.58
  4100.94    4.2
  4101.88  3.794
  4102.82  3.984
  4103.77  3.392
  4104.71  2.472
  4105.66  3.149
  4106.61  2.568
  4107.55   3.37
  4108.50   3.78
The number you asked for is 1.31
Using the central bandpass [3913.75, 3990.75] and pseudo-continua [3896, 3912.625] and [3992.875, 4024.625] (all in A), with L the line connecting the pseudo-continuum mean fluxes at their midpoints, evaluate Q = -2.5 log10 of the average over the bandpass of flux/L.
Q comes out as 0.164 mag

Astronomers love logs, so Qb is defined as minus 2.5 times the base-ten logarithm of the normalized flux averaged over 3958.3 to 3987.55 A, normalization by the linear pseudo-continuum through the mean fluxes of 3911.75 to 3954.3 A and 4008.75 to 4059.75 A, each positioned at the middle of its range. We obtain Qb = 0.22 mag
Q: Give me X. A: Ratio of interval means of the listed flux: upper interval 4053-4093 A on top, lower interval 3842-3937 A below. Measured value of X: 1.2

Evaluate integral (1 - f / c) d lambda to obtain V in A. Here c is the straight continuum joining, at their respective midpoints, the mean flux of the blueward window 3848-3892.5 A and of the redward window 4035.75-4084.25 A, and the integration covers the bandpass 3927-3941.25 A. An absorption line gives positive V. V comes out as 3.3 A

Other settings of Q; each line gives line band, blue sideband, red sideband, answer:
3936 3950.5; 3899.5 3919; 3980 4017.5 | 0.10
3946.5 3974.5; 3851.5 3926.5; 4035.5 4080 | 0.20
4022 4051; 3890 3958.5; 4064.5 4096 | -0.13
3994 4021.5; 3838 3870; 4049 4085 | -0.09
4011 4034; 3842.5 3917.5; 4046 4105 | -0.14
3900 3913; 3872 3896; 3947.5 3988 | -0.17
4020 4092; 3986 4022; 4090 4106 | -0.10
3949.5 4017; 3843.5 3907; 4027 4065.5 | 0.08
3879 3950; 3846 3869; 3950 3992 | 0.06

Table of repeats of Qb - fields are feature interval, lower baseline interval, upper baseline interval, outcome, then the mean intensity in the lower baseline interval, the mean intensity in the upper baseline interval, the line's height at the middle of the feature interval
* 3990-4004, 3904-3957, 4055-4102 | -0.15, 3.59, 4.02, 3.78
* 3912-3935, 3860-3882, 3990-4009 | 0.12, 3.6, 4.27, 3.87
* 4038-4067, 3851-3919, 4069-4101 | -0.13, 3.55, 3.96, 3.89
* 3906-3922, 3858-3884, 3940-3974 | -0.13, 3.57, 3.32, 3.45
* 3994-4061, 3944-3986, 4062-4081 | -0.16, 3.38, 4.08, 3.79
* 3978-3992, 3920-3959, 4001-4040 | -0.02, 3.47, 4.38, 3.98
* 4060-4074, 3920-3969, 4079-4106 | -0.11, 3.35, 3.83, 3.75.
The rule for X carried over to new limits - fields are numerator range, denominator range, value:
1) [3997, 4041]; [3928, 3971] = 1.34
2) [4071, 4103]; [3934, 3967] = 1.14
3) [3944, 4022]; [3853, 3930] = 1.08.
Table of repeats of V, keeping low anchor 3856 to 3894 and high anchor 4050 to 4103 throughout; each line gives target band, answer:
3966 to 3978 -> 3.56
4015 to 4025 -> -1.89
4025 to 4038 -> -1.33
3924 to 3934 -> 1.65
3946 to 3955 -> -0.80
